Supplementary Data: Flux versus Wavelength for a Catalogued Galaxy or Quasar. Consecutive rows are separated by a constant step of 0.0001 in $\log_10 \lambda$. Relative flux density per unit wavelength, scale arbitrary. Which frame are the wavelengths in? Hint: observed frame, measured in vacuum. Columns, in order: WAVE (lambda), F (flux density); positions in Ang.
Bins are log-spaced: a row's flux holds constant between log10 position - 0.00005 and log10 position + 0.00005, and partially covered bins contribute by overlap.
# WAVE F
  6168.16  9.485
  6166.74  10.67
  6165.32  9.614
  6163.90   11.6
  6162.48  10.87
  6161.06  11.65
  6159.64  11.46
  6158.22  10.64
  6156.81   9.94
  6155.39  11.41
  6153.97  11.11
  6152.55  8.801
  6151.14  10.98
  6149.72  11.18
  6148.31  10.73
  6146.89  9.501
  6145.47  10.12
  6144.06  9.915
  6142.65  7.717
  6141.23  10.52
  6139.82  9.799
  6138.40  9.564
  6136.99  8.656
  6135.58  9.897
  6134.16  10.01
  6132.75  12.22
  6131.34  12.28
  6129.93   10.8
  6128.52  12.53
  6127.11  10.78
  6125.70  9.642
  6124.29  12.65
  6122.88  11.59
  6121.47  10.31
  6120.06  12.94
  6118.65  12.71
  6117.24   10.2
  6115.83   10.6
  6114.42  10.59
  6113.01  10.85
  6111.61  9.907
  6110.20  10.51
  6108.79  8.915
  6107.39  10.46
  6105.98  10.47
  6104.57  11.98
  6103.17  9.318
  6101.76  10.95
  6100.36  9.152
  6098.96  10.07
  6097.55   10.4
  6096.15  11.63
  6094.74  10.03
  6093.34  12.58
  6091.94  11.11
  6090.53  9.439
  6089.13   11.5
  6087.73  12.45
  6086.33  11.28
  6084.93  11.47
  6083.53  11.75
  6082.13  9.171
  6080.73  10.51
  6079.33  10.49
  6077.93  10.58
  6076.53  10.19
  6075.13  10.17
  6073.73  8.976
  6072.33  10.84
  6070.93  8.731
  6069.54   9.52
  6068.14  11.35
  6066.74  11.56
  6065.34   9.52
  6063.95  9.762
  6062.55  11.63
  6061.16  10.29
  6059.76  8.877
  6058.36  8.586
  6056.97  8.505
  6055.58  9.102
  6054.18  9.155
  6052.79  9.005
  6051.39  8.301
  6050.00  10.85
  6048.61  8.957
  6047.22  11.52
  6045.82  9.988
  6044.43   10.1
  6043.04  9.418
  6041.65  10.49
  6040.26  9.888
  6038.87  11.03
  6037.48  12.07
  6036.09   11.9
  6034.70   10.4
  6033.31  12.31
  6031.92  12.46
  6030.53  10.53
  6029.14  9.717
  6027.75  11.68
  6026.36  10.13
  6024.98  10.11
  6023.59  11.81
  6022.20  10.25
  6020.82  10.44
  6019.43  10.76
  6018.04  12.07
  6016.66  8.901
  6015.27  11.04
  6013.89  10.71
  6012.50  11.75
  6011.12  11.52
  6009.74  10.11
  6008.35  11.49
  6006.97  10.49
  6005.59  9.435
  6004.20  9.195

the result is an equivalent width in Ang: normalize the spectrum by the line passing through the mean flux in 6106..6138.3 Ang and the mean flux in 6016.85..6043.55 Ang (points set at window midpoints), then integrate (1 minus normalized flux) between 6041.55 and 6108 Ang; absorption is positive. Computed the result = 3.7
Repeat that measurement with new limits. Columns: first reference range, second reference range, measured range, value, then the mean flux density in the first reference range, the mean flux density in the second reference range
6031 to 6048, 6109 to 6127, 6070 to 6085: 1.0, 10.9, 11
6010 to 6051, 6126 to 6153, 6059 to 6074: 0.7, 10.8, 10.3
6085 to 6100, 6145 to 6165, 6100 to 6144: 1.1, 11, 10.7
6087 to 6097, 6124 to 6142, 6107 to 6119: 0.5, 11.2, 10.7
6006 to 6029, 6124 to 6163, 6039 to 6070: 2.5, 10.8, 10.5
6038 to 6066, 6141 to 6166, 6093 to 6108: -0.8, 9.77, 10.4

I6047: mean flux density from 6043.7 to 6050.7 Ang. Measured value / 10.3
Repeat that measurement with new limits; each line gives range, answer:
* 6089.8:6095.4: 10.8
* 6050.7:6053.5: 8.65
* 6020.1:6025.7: 10.7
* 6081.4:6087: 10.9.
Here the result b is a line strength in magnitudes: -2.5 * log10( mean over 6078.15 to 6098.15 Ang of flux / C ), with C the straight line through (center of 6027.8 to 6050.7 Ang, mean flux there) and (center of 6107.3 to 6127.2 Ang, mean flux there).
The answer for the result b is -0.02 mag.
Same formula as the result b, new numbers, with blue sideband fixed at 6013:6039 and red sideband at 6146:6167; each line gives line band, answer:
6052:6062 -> 0.20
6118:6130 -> -0.08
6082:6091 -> -0.03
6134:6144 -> 0.14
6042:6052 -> 0.10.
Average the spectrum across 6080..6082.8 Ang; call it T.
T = 9.86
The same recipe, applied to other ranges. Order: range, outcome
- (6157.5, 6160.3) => 11.1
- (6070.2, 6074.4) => 9.53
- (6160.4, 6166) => 10.9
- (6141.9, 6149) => 9.59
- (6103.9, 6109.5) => 10.4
